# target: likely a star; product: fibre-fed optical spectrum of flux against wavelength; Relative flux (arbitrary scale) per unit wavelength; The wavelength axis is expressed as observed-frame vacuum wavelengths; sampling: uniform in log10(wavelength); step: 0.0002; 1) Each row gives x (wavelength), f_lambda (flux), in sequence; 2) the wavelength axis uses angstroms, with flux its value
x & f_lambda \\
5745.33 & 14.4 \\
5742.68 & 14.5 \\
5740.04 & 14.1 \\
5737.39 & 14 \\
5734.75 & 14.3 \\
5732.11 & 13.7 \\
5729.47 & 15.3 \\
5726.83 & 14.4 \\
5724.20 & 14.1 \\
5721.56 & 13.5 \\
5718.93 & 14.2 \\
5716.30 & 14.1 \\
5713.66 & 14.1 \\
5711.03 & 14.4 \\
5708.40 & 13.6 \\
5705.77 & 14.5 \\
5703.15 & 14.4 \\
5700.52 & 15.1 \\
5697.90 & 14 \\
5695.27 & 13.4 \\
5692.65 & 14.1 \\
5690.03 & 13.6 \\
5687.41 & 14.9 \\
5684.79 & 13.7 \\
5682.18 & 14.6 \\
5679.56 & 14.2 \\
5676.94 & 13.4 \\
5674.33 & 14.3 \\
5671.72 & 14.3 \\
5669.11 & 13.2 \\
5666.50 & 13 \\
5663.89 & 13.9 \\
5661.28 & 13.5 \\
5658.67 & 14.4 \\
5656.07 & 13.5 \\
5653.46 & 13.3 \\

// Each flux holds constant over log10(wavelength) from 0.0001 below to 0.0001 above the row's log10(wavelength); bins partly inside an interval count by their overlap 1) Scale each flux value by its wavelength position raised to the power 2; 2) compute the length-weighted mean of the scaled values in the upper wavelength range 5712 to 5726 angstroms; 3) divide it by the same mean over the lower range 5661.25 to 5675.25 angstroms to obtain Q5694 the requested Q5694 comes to 1.04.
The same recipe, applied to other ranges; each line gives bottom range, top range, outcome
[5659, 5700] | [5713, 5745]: 1.04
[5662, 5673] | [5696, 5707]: 1.08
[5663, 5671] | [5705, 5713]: 1.07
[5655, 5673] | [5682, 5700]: 1.04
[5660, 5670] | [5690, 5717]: 1.07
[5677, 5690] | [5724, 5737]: 1.03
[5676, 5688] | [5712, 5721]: 1.01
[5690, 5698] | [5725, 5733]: 1.07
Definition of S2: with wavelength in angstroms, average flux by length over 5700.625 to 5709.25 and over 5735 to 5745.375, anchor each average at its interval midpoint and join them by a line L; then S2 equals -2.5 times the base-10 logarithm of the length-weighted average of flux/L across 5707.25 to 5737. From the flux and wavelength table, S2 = 0.01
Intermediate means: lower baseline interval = 14.3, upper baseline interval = 14.2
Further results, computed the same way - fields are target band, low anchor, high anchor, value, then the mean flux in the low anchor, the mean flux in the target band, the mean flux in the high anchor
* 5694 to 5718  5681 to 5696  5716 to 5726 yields -0.011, 14.1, 14.2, 14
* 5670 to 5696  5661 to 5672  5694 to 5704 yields -0.015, 13.5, 14.1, 14.2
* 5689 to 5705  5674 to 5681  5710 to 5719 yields -0.005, 13.9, 14.1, 14.2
